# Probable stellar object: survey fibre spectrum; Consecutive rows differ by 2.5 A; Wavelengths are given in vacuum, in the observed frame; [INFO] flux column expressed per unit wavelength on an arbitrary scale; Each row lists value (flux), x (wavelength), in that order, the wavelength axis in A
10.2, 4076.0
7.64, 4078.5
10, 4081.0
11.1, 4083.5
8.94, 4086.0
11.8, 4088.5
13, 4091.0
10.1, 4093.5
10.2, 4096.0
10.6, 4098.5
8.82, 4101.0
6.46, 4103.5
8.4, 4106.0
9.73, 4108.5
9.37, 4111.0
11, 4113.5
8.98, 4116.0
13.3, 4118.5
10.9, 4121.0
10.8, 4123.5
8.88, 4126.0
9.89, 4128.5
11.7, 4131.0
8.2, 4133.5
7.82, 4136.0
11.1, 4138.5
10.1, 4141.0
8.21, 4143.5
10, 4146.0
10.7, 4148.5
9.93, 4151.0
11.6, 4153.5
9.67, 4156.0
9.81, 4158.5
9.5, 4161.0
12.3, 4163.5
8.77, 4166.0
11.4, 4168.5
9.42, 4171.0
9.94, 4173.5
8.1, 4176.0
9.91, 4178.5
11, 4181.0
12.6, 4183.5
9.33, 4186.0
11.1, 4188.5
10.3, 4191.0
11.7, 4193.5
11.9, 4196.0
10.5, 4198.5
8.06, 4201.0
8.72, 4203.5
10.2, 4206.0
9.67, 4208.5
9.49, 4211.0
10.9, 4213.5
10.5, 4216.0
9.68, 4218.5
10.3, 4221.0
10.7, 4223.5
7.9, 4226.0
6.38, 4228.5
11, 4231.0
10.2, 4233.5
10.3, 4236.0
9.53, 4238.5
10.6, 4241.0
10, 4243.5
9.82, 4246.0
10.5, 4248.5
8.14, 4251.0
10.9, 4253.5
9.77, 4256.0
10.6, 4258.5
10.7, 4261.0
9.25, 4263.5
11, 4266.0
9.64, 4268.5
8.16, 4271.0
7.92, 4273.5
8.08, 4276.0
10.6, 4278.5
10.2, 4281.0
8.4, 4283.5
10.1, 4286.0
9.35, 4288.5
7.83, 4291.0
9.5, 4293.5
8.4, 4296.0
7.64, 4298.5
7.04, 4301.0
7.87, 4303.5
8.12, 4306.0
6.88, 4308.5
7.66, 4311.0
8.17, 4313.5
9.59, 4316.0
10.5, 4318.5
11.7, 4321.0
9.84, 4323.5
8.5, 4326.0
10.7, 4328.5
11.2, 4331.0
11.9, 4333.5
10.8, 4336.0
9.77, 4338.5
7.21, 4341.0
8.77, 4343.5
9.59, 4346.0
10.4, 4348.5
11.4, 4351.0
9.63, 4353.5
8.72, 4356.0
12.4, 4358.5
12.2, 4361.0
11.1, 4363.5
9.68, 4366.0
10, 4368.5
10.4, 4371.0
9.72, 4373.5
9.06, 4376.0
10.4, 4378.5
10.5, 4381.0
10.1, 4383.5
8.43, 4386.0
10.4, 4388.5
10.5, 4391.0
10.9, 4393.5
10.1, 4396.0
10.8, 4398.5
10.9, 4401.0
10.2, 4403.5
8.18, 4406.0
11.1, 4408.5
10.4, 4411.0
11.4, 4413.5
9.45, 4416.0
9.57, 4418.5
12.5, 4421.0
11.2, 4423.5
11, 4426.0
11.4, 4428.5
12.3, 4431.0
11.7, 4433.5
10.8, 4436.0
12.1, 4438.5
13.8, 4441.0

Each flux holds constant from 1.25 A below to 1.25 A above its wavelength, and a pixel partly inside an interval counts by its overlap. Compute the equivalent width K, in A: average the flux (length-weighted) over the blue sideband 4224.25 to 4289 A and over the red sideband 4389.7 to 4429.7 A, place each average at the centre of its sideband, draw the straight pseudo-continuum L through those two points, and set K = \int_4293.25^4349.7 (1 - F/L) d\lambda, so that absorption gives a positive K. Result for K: 4.6 A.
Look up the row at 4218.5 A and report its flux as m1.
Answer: 9.68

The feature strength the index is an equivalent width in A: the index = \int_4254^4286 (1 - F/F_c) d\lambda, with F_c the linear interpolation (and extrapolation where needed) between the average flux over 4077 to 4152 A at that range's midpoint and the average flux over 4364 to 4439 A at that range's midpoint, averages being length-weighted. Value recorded 2.0 A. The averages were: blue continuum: 9.92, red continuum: 10.5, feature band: 9.58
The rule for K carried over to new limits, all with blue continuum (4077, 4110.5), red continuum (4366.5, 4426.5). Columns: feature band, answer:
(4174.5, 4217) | -1.30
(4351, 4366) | -0.80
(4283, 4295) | 1.23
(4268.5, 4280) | 1.42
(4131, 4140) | 0.35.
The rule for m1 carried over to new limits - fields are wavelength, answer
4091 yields 13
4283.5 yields 8.4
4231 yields 11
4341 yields 7.21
